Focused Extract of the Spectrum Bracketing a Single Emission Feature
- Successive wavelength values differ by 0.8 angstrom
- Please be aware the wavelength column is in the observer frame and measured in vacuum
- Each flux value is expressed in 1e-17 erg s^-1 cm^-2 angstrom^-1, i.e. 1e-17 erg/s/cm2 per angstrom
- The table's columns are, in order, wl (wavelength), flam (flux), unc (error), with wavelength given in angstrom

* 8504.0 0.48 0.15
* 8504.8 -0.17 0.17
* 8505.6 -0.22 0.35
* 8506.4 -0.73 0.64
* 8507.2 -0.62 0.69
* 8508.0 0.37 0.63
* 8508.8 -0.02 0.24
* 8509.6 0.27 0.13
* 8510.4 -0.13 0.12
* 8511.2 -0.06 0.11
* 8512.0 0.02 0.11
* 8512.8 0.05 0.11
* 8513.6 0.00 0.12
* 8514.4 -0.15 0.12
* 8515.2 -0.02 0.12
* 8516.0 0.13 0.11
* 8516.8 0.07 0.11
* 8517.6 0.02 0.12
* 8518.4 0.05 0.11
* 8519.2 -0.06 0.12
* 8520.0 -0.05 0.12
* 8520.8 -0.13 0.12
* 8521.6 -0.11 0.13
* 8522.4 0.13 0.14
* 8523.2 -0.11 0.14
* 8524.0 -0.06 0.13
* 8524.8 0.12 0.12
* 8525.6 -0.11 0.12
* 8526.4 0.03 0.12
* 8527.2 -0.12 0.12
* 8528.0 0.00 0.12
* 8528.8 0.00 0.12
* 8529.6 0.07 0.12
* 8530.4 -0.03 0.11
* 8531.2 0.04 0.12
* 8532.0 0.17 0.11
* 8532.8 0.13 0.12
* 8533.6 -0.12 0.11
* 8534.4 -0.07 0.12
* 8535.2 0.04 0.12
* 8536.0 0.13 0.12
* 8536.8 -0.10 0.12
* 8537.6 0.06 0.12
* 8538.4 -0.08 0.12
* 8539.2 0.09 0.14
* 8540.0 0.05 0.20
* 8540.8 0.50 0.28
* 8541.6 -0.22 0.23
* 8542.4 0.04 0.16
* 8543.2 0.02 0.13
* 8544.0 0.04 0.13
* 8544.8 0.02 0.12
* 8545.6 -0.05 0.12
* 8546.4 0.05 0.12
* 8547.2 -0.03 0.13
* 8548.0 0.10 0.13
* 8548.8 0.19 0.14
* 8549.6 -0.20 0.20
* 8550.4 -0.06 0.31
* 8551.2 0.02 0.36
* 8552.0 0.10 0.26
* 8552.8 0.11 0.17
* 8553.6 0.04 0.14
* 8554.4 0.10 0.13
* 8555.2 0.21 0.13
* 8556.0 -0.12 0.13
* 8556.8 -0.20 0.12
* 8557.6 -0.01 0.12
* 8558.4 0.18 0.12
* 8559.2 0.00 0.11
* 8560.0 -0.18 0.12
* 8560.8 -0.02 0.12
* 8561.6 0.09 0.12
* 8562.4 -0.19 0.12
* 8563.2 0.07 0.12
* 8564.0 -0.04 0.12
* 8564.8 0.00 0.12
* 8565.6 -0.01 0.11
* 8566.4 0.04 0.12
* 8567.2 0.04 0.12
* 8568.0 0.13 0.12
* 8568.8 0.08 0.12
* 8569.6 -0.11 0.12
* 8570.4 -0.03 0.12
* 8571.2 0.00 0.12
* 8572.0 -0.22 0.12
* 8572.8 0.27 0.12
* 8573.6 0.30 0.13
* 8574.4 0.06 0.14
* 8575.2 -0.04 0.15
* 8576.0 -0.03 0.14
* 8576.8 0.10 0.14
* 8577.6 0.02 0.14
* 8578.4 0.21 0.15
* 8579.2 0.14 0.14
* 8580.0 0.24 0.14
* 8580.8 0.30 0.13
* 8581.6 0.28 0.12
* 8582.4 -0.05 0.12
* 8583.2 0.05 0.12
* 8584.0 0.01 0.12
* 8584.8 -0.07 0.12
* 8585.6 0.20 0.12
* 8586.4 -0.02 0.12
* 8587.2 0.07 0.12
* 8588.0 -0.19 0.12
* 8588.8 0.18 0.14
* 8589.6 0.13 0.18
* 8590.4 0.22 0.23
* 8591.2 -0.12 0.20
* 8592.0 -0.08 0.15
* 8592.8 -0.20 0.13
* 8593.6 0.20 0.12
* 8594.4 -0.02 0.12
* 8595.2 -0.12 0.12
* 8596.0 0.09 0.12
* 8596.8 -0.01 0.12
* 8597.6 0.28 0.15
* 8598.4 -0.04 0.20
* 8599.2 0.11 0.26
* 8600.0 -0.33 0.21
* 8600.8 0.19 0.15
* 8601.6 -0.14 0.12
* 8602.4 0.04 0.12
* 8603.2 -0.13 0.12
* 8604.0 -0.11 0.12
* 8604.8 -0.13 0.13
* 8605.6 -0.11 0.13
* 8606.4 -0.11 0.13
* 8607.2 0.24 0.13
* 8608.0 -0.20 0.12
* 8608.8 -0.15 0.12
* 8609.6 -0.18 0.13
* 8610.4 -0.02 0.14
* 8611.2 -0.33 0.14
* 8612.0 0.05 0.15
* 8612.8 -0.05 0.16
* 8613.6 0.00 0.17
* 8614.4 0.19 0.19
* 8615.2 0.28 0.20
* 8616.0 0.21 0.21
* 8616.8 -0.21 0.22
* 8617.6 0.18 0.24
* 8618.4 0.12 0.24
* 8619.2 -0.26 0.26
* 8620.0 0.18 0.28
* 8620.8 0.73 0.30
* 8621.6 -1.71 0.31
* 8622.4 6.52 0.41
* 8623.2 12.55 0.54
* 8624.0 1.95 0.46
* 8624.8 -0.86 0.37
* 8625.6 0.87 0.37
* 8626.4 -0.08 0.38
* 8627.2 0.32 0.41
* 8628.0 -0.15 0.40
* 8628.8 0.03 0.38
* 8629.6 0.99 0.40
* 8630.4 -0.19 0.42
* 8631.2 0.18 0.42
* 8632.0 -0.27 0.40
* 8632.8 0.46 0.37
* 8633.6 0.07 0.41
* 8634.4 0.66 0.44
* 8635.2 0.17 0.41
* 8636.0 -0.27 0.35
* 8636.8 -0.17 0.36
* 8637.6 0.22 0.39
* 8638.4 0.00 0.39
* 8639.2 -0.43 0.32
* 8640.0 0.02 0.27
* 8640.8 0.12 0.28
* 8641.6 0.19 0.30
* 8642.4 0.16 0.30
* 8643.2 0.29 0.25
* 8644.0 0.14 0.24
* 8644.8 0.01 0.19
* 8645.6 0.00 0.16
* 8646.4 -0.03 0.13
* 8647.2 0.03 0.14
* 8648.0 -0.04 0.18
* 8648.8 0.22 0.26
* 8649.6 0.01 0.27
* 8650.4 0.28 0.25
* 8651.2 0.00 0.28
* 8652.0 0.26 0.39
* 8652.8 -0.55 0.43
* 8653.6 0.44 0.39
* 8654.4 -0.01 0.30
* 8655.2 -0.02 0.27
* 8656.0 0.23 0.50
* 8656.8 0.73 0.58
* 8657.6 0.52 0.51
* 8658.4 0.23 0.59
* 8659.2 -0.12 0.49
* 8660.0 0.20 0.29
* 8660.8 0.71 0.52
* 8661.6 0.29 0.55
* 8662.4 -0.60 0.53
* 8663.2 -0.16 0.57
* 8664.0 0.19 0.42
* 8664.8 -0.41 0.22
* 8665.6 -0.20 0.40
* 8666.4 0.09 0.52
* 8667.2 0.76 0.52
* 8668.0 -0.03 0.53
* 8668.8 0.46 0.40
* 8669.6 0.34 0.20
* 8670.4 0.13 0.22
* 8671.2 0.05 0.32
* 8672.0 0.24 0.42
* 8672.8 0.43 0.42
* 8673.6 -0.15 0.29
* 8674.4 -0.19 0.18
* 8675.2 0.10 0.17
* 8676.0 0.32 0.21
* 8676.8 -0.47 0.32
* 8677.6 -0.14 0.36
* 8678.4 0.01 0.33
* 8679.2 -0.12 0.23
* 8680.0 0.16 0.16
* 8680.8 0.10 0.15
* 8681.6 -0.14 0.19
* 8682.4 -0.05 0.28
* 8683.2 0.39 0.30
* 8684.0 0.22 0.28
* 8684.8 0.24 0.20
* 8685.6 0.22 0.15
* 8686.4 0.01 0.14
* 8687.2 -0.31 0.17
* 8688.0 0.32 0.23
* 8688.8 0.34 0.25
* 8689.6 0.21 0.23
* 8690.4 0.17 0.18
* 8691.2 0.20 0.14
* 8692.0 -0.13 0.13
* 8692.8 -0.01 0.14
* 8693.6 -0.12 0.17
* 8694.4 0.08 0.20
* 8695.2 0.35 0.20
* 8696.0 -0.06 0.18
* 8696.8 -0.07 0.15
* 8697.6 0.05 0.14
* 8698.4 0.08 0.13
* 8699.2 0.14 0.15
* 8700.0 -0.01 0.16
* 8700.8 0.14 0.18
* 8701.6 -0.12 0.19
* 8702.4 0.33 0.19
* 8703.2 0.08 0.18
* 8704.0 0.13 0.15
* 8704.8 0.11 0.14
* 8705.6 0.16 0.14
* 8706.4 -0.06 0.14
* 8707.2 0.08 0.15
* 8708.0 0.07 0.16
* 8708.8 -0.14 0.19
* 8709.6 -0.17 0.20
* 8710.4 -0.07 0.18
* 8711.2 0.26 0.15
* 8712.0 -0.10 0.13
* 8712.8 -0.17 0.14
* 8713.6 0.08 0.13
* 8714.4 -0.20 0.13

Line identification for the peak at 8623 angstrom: [O III] 5007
